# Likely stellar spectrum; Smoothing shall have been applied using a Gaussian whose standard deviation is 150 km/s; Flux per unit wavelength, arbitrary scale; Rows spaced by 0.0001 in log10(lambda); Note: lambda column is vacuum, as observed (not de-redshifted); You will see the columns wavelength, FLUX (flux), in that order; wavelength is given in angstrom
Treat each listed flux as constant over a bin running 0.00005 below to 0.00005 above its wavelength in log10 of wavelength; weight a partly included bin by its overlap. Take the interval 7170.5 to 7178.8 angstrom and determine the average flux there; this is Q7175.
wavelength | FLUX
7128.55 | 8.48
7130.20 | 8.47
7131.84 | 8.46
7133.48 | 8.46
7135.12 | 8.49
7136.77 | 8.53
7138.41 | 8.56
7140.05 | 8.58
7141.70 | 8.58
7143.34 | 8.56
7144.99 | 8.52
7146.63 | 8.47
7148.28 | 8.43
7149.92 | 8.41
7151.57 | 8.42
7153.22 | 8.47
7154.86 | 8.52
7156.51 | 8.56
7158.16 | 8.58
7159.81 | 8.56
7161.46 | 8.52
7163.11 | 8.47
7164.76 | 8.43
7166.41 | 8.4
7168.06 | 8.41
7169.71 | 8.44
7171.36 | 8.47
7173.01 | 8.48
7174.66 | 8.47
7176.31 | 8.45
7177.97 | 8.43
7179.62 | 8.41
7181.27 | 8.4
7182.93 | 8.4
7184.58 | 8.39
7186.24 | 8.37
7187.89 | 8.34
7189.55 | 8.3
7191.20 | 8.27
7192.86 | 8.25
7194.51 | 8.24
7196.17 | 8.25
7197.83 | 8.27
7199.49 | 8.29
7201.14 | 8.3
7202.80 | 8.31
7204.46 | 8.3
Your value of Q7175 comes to 8.46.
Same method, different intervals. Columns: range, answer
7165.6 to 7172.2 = 8.43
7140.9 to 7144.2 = 8.57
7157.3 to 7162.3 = 8.54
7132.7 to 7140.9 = 8.52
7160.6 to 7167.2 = 8.45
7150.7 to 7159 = 8.5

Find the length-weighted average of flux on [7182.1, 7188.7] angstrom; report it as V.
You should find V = 8.38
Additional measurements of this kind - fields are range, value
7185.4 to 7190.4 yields 8.34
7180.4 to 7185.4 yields 8.4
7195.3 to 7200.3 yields 8.26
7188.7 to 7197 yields 8.26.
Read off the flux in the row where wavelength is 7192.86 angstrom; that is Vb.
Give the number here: 8.25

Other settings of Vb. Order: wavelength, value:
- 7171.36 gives 8.47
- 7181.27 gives 8.4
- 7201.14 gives 8.3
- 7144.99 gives 8.52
